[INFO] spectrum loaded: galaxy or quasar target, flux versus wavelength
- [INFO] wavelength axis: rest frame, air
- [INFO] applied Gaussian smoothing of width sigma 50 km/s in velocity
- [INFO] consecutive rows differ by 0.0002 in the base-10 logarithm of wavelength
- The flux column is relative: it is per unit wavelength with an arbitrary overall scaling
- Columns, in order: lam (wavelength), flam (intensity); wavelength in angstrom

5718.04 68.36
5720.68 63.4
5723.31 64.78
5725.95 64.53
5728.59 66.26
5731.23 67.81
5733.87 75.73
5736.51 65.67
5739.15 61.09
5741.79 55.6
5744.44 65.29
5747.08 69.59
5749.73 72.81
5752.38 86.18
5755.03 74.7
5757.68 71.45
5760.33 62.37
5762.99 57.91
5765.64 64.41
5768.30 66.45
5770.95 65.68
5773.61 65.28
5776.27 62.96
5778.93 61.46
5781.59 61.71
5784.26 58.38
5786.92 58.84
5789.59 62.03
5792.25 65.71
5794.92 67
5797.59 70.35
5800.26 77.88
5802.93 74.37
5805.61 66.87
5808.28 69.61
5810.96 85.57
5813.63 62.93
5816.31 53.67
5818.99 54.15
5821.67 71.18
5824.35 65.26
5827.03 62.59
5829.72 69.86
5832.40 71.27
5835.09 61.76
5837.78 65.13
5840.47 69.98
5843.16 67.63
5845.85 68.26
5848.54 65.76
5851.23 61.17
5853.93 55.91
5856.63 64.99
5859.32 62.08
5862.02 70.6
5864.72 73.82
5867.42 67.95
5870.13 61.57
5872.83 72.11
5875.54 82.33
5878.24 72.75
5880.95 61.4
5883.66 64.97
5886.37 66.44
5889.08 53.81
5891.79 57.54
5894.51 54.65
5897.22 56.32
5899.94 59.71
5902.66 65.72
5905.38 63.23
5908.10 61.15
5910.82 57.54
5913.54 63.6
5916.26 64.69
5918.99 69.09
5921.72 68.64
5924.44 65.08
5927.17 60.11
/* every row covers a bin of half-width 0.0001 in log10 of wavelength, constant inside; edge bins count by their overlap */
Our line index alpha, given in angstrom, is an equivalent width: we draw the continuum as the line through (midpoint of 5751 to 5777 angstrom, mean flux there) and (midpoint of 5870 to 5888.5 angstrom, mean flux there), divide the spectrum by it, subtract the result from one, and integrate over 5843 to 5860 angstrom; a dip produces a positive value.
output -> 1.2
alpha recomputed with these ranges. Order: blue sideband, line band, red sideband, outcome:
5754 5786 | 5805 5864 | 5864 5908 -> -1.36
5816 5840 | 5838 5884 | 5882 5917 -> -3.32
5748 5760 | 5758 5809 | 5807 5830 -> 3.85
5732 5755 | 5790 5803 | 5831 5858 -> -0.57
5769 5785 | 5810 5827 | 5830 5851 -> 0.19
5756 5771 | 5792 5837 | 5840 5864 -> -1.79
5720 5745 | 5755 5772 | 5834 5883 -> 0.01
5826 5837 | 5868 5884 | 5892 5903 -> -2.22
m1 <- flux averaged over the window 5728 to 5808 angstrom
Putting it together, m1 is 66.8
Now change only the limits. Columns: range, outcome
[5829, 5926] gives 64.9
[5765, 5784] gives 63.6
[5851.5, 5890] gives 66.5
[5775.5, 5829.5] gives 65.7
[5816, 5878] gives 66.4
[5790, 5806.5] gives 70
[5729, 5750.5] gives 66.5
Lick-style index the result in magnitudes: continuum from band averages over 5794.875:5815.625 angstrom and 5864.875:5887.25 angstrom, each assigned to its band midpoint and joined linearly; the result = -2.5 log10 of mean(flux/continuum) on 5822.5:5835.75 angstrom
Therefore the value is 0.07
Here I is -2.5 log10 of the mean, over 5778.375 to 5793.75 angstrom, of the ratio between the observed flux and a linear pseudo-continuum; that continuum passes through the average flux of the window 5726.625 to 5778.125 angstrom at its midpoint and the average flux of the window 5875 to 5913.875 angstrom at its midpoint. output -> 0.08 mag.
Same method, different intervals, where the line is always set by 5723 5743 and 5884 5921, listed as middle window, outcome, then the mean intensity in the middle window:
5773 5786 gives 0.04 mag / 61.7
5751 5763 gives -0.11 mag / 71.9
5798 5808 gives -0.14 mag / 72.4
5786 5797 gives 0.00 mag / 64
